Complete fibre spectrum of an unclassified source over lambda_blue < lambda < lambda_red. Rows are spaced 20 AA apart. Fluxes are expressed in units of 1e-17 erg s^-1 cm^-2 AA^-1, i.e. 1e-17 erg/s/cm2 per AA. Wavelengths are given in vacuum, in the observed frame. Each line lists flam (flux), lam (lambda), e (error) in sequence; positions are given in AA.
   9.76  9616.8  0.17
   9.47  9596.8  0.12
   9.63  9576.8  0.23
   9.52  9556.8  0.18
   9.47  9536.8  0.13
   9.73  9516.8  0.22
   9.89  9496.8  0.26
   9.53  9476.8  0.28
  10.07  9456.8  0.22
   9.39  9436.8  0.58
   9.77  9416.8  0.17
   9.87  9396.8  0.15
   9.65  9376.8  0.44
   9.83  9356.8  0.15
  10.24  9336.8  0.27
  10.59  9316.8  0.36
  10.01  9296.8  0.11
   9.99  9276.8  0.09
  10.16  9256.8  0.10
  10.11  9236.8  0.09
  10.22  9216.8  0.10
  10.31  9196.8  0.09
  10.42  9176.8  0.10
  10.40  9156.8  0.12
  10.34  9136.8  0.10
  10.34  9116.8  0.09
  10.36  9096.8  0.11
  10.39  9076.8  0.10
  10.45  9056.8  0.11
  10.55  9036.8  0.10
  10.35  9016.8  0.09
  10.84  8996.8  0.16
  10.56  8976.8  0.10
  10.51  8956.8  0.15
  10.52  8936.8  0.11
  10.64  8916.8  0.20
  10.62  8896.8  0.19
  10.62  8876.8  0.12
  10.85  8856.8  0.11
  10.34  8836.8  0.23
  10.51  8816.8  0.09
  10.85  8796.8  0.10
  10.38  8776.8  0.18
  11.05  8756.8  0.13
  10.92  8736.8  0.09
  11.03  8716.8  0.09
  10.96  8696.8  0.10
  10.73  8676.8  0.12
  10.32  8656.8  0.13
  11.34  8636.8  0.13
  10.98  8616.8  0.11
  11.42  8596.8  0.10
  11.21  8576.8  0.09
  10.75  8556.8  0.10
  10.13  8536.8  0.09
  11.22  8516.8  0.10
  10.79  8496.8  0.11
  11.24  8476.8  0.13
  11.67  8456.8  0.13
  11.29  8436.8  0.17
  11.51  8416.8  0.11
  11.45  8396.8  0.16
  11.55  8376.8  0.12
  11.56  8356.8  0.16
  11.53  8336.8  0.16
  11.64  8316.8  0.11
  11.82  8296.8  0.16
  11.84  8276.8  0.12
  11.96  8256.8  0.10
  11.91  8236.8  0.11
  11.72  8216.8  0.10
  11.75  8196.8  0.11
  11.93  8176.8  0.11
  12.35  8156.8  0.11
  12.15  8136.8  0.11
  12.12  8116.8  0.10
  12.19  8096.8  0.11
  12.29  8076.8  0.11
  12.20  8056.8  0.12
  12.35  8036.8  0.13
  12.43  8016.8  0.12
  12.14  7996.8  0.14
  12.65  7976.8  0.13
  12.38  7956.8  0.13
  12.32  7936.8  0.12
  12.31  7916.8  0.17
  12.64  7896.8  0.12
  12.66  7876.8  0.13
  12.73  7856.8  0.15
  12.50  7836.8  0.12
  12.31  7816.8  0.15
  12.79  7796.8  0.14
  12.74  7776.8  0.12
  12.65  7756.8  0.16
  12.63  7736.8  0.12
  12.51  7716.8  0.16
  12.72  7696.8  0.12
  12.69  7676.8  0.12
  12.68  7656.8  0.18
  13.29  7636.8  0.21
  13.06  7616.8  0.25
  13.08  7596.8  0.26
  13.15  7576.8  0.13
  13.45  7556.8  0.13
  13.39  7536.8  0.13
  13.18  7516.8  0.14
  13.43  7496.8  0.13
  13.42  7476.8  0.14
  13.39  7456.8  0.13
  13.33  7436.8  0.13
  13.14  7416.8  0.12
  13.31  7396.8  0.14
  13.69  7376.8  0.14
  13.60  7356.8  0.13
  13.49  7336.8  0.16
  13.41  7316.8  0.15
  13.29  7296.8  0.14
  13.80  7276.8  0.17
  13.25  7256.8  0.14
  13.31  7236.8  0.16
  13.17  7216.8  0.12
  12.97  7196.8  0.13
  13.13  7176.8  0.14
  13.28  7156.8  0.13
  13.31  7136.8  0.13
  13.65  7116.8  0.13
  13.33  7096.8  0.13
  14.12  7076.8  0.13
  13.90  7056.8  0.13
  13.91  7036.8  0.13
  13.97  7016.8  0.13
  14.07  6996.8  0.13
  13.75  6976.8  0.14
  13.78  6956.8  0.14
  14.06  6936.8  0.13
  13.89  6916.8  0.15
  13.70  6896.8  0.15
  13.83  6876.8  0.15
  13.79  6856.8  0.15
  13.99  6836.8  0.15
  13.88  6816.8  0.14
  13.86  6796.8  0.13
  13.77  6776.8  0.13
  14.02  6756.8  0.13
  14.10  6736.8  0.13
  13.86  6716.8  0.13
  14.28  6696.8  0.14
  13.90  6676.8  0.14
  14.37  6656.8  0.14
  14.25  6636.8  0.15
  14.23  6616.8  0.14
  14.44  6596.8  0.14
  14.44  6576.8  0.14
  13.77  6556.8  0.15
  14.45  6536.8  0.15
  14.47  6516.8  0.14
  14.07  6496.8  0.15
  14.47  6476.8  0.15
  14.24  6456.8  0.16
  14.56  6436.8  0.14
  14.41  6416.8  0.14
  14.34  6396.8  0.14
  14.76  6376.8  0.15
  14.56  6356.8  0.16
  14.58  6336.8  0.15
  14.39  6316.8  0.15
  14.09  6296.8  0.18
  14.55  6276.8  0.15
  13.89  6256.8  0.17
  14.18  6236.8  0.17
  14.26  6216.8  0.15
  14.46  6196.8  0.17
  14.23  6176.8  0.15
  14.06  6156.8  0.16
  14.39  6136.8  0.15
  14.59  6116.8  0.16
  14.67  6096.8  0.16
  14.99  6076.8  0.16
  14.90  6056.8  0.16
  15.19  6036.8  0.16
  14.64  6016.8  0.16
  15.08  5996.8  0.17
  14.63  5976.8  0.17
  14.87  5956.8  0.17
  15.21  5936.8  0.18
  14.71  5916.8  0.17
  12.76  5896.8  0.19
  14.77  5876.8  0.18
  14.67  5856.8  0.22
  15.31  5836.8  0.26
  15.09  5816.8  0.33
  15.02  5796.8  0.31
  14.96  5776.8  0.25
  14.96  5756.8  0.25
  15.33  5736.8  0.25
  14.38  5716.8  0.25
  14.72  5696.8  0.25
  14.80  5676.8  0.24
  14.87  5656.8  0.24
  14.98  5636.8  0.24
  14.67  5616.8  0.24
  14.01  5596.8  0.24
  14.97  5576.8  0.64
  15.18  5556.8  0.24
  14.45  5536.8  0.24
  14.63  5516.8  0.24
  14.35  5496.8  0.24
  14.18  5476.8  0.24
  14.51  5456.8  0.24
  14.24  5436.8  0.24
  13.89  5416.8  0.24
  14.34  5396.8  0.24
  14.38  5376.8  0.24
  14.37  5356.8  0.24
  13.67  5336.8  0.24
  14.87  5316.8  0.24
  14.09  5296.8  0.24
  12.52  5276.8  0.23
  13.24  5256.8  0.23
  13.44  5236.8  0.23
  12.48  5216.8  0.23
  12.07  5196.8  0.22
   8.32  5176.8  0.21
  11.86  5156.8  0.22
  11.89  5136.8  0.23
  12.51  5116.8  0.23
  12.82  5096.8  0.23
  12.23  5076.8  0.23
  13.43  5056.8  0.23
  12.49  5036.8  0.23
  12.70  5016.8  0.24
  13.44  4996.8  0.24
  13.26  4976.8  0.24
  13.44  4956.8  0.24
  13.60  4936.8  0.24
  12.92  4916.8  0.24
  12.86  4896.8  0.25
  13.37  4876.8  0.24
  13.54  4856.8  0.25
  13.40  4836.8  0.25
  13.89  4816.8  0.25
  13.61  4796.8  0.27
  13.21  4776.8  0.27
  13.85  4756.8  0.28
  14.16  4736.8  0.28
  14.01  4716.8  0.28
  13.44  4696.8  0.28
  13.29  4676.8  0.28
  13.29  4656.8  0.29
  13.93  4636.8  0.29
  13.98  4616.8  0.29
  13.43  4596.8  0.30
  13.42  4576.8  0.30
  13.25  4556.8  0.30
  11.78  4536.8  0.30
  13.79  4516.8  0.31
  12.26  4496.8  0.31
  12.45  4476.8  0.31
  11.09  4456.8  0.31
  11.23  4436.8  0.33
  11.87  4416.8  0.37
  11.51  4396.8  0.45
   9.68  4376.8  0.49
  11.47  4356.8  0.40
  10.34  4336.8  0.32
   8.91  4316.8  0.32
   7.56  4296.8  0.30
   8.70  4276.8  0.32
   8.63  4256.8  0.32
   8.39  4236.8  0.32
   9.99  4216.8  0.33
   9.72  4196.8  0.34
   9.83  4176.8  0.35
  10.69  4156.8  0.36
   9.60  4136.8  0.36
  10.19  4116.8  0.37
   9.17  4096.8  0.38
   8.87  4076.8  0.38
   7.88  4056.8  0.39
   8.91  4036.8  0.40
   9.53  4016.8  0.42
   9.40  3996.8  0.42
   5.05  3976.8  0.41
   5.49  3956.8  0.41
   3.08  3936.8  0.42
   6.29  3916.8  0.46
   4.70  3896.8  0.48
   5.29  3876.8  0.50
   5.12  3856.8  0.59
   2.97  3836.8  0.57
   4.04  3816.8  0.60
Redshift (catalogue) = 0.000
